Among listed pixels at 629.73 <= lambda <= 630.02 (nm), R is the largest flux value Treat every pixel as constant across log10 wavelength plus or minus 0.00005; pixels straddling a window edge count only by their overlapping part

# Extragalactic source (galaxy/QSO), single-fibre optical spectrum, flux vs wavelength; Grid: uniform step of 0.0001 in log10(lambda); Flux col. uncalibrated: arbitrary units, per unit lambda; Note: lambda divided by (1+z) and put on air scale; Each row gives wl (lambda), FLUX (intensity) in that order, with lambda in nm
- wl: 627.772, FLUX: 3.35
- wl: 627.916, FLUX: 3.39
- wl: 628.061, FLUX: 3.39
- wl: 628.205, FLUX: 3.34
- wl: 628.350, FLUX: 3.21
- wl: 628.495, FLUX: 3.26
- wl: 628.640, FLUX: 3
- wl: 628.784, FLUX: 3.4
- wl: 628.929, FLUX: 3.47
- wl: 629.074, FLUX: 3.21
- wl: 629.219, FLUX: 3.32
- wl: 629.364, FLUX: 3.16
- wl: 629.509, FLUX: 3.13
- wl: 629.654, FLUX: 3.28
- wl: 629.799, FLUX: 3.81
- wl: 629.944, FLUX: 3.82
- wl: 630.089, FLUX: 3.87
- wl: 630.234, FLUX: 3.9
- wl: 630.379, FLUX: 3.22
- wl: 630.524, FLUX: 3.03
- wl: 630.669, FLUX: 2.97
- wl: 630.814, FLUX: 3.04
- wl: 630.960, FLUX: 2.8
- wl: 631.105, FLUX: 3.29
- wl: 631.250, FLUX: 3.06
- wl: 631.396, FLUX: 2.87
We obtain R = 3.82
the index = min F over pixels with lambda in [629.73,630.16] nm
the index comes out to 3.81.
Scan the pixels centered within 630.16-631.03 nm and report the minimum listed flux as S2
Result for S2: 2.8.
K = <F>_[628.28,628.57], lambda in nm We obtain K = 3.23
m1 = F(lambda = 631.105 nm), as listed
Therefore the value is 3.29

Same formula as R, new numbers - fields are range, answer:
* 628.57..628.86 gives 3.4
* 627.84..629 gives 3.47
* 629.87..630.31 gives 3.9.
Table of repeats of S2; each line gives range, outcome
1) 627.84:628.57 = 3.21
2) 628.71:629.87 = 3.13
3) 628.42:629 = 3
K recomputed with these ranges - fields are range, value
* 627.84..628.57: 3.32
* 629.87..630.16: 3.85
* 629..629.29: 3.26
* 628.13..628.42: 3.28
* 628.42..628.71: 3.13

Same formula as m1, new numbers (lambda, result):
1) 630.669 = 2.97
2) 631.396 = 2.87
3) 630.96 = 2.8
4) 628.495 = 3.26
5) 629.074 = 3.21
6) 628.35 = 3.21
